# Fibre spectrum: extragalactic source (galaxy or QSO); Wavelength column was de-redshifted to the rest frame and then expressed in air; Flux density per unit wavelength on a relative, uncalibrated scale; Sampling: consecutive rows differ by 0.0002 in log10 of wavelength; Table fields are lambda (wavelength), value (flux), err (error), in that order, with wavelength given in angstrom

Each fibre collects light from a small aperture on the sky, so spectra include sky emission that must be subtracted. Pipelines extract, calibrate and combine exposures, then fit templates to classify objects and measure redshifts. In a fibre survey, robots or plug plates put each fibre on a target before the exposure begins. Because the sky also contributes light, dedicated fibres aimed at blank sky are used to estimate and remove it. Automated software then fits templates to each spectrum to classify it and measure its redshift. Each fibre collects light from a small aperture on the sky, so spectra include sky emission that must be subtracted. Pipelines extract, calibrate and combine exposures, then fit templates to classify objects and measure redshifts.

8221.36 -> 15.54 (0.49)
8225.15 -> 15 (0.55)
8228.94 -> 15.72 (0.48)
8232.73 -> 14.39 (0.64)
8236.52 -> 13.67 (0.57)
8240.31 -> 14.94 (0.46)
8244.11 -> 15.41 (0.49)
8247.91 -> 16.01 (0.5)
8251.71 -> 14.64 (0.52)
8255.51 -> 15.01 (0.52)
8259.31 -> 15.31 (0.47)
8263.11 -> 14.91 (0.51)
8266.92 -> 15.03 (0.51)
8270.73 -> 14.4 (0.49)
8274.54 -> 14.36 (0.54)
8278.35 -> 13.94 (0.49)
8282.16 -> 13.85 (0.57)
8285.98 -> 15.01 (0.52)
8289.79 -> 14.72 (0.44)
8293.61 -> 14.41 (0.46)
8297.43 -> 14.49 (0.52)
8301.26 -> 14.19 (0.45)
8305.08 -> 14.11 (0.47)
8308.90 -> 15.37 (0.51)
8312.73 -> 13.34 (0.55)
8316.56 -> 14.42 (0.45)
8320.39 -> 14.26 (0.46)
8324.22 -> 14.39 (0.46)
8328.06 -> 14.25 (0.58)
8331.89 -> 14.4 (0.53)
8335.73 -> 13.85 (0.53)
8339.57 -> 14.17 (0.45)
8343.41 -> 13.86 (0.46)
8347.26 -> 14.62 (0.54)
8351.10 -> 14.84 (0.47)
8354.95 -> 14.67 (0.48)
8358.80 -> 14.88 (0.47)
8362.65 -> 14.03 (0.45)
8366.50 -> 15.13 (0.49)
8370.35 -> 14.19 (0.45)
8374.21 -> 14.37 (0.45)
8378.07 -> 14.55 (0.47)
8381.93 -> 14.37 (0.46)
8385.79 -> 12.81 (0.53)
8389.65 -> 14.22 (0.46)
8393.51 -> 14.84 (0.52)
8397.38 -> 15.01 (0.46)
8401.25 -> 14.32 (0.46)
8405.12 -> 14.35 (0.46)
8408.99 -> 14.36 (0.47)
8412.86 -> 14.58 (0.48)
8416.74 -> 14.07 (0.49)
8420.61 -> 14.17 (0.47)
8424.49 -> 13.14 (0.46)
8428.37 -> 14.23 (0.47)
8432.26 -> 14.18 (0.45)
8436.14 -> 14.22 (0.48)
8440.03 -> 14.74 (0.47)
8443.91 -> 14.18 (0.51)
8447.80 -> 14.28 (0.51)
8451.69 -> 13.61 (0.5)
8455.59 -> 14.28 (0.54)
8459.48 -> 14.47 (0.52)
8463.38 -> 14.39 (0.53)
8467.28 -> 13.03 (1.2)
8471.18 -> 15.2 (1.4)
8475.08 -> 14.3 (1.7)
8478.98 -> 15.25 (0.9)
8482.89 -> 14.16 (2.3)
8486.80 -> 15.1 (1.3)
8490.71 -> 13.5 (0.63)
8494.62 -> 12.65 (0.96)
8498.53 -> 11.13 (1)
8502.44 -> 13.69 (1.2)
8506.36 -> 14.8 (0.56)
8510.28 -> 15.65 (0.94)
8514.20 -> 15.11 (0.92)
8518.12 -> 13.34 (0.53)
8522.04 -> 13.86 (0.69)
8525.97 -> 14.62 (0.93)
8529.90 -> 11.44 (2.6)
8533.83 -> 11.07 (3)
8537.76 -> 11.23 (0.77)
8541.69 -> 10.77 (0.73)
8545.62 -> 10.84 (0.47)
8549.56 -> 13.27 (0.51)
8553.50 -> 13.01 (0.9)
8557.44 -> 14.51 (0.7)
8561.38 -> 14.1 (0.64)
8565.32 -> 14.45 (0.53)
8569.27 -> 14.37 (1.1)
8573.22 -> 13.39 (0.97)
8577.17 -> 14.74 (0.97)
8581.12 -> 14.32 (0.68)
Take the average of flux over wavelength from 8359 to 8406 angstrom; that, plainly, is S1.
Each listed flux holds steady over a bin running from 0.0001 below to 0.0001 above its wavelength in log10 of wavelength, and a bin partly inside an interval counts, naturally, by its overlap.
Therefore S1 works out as 14.4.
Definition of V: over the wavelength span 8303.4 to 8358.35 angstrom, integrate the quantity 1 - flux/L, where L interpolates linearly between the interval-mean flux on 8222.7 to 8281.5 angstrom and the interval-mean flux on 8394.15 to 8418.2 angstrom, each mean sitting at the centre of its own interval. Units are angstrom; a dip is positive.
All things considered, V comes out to 1.16 angstrom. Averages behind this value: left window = 14.8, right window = 14.5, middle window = 14.3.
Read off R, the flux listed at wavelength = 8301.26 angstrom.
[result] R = 14.19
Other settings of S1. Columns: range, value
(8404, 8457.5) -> 14.2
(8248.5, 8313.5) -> 14.6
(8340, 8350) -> 14.3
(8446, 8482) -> 14.3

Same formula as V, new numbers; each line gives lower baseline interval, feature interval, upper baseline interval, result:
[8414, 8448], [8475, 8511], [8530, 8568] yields -1.7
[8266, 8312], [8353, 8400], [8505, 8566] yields -1.4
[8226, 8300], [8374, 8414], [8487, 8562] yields -1.2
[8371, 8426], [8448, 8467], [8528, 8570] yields -0.7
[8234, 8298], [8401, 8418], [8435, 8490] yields 0.1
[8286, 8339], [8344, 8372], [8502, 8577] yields -0.9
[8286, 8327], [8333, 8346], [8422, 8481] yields 0.3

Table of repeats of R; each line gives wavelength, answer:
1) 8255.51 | 15.01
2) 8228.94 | 15.72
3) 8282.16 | 13.85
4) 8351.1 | 14.84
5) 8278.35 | 13.94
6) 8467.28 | 13.03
